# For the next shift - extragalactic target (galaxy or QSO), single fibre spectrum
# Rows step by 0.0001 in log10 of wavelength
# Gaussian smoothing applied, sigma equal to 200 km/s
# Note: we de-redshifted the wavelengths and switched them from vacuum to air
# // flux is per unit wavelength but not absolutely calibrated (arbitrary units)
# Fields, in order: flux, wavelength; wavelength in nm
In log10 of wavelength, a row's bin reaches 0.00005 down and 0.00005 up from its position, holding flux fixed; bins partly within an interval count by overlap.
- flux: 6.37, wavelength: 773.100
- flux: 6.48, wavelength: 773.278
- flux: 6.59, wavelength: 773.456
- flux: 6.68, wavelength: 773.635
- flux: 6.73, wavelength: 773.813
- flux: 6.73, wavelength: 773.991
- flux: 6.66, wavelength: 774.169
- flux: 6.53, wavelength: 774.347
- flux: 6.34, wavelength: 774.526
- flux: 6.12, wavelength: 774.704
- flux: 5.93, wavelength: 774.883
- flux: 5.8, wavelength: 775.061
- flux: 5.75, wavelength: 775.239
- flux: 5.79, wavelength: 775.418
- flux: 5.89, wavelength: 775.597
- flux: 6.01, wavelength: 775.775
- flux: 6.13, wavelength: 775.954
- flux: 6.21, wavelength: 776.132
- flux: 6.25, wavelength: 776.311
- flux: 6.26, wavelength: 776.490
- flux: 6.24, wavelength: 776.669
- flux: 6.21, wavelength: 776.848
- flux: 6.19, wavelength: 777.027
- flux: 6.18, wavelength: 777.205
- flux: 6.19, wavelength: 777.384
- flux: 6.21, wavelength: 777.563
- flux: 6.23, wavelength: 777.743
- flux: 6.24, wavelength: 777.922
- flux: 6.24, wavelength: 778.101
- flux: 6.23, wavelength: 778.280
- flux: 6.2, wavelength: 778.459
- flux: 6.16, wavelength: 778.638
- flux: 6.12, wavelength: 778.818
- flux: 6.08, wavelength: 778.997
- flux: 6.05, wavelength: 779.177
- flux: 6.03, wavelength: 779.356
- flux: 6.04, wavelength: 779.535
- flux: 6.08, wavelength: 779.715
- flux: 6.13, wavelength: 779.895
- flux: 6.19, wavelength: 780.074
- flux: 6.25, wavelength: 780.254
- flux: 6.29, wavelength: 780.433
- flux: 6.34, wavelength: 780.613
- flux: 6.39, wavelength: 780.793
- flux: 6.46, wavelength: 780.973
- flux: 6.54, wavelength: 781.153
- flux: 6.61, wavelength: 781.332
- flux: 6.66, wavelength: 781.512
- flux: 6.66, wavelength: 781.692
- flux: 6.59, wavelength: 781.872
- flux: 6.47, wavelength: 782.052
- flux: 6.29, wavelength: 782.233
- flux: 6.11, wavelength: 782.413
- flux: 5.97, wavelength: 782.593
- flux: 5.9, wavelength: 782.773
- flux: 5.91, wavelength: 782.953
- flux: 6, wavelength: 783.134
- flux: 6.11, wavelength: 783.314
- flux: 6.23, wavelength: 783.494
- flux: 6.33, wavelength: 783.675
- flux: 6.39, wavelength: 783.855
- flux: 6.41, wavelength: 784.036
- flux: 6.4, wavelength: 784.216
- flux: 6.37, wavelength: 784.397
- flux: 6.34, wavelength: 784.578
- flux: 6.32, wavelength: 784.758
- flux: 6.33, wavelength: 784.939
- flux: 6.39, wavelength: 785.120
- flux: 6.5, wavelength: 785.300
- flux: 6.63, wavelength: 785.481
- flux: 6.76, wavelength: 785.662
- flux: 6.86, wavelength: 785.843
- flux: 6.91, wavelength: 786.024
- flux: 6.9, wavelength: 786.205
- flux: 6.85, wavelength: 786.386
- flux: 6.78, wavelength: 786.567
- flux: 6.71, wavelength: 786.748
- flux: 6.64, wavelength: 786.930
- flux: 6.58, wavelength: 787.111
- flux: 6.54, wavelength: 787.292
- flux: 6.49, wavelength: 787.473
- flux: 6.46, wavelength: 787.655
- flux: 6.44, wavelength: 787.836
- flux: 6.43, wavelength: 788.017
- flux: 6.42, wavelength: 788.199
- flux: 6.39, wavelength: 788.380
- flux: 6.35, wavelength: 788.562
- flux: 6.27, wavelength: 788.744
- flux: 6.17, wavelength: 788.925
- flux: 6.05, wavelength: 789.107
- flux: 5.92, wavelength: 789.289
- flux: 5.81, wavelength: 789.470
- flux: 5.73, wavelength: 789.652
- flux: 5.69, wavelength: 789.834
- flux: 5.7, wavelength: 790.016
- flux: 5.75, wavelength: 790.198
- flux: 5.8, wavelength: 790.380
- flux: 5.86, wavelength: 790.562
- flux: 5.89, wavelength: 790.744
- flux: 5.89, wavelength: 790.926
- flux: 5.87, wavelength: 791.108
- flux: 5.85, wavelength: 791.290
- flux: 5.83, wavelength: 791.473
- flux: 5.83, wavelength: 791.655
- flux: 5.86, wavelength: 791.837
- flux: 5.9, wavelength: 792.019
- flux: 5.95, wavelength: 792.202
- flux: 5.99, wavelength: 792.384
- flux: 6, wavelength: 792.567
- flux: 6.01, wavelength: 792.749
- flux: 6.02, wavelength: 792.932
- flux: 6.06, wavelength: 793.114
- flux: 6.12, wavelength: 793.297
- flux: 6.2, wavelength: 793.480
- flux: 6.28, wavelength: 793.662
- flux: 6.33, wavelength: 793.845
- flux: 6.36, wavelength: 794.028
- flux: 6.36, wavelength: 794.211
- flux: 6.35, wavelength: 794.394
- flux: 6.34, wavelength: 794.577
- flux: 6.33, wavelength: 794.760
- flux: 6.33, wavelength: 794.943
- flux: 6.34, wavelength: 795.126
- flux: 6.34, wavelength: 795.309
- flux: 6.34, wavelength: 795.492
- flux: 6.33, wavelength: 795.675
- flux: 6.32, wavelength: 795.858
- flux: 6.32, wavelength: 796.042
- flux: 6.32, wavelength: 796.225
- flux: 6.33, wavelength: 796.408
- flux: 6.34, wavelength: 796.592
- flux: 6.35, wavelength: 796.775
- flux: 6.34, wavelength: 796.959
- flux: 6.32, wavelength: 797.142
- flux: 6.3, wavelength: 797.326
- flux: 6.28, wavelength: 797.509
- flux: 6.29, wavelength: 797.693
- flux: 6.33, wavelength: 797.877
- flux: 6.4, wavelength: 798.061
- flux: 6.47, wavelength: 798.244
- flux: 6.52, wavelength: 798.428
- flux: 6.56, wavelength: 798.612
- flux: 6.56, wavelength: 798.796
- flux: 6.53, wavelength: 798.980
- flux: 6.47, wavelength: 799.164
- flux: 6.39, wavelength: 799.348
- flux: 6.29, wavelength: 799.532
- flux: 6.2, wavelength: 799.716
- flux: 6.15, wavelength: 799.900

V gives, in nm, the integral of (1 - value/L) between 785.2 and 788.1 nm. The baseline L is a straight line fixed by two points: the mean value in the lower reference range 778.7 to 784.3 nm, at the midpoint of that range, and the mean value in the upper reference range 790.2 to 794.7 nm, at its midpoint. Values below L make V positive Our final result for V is -0.24 nm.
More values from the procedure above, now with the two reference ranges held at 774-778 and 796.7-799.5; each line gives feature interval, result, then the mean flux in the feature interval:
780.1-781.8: -0.07 nm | 6.46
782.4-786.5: -0.09 nm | 6.4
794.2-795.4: 0.01 nm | 6.34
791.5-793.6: 0.12 nm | 6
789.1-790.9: 0.14 nm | 5.81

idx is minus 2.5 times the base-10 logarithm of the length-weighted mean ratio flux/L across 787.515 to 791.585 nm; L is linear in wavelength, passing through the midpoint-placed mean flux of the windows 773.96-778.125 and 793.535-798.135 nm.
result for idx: 0.04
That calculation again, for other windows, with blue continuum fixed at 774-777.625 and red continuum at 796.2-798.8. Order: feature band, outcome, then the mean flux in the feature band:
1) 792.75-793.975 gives 0.030 mag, 6.16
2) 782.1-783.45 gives 0.030 mag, 6.06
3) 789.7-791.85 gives 0.088 mag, 5.81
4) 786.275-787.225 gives -0.074 mag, 6.71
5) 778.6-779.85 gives 0.021 mag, 6.07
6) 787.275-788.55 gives -0.028 mag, 6.44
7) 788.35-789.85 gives 0.044 mag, 6.04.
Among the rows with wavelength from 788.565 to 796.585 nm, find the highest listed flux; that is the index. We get 6.36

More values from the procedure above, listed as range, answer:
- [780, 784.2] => 6.66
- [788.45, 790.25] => 6.35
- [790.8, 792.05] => 5.9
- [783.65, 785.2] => 6.41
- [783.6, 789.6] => 6.91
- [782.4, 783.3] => 6.11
